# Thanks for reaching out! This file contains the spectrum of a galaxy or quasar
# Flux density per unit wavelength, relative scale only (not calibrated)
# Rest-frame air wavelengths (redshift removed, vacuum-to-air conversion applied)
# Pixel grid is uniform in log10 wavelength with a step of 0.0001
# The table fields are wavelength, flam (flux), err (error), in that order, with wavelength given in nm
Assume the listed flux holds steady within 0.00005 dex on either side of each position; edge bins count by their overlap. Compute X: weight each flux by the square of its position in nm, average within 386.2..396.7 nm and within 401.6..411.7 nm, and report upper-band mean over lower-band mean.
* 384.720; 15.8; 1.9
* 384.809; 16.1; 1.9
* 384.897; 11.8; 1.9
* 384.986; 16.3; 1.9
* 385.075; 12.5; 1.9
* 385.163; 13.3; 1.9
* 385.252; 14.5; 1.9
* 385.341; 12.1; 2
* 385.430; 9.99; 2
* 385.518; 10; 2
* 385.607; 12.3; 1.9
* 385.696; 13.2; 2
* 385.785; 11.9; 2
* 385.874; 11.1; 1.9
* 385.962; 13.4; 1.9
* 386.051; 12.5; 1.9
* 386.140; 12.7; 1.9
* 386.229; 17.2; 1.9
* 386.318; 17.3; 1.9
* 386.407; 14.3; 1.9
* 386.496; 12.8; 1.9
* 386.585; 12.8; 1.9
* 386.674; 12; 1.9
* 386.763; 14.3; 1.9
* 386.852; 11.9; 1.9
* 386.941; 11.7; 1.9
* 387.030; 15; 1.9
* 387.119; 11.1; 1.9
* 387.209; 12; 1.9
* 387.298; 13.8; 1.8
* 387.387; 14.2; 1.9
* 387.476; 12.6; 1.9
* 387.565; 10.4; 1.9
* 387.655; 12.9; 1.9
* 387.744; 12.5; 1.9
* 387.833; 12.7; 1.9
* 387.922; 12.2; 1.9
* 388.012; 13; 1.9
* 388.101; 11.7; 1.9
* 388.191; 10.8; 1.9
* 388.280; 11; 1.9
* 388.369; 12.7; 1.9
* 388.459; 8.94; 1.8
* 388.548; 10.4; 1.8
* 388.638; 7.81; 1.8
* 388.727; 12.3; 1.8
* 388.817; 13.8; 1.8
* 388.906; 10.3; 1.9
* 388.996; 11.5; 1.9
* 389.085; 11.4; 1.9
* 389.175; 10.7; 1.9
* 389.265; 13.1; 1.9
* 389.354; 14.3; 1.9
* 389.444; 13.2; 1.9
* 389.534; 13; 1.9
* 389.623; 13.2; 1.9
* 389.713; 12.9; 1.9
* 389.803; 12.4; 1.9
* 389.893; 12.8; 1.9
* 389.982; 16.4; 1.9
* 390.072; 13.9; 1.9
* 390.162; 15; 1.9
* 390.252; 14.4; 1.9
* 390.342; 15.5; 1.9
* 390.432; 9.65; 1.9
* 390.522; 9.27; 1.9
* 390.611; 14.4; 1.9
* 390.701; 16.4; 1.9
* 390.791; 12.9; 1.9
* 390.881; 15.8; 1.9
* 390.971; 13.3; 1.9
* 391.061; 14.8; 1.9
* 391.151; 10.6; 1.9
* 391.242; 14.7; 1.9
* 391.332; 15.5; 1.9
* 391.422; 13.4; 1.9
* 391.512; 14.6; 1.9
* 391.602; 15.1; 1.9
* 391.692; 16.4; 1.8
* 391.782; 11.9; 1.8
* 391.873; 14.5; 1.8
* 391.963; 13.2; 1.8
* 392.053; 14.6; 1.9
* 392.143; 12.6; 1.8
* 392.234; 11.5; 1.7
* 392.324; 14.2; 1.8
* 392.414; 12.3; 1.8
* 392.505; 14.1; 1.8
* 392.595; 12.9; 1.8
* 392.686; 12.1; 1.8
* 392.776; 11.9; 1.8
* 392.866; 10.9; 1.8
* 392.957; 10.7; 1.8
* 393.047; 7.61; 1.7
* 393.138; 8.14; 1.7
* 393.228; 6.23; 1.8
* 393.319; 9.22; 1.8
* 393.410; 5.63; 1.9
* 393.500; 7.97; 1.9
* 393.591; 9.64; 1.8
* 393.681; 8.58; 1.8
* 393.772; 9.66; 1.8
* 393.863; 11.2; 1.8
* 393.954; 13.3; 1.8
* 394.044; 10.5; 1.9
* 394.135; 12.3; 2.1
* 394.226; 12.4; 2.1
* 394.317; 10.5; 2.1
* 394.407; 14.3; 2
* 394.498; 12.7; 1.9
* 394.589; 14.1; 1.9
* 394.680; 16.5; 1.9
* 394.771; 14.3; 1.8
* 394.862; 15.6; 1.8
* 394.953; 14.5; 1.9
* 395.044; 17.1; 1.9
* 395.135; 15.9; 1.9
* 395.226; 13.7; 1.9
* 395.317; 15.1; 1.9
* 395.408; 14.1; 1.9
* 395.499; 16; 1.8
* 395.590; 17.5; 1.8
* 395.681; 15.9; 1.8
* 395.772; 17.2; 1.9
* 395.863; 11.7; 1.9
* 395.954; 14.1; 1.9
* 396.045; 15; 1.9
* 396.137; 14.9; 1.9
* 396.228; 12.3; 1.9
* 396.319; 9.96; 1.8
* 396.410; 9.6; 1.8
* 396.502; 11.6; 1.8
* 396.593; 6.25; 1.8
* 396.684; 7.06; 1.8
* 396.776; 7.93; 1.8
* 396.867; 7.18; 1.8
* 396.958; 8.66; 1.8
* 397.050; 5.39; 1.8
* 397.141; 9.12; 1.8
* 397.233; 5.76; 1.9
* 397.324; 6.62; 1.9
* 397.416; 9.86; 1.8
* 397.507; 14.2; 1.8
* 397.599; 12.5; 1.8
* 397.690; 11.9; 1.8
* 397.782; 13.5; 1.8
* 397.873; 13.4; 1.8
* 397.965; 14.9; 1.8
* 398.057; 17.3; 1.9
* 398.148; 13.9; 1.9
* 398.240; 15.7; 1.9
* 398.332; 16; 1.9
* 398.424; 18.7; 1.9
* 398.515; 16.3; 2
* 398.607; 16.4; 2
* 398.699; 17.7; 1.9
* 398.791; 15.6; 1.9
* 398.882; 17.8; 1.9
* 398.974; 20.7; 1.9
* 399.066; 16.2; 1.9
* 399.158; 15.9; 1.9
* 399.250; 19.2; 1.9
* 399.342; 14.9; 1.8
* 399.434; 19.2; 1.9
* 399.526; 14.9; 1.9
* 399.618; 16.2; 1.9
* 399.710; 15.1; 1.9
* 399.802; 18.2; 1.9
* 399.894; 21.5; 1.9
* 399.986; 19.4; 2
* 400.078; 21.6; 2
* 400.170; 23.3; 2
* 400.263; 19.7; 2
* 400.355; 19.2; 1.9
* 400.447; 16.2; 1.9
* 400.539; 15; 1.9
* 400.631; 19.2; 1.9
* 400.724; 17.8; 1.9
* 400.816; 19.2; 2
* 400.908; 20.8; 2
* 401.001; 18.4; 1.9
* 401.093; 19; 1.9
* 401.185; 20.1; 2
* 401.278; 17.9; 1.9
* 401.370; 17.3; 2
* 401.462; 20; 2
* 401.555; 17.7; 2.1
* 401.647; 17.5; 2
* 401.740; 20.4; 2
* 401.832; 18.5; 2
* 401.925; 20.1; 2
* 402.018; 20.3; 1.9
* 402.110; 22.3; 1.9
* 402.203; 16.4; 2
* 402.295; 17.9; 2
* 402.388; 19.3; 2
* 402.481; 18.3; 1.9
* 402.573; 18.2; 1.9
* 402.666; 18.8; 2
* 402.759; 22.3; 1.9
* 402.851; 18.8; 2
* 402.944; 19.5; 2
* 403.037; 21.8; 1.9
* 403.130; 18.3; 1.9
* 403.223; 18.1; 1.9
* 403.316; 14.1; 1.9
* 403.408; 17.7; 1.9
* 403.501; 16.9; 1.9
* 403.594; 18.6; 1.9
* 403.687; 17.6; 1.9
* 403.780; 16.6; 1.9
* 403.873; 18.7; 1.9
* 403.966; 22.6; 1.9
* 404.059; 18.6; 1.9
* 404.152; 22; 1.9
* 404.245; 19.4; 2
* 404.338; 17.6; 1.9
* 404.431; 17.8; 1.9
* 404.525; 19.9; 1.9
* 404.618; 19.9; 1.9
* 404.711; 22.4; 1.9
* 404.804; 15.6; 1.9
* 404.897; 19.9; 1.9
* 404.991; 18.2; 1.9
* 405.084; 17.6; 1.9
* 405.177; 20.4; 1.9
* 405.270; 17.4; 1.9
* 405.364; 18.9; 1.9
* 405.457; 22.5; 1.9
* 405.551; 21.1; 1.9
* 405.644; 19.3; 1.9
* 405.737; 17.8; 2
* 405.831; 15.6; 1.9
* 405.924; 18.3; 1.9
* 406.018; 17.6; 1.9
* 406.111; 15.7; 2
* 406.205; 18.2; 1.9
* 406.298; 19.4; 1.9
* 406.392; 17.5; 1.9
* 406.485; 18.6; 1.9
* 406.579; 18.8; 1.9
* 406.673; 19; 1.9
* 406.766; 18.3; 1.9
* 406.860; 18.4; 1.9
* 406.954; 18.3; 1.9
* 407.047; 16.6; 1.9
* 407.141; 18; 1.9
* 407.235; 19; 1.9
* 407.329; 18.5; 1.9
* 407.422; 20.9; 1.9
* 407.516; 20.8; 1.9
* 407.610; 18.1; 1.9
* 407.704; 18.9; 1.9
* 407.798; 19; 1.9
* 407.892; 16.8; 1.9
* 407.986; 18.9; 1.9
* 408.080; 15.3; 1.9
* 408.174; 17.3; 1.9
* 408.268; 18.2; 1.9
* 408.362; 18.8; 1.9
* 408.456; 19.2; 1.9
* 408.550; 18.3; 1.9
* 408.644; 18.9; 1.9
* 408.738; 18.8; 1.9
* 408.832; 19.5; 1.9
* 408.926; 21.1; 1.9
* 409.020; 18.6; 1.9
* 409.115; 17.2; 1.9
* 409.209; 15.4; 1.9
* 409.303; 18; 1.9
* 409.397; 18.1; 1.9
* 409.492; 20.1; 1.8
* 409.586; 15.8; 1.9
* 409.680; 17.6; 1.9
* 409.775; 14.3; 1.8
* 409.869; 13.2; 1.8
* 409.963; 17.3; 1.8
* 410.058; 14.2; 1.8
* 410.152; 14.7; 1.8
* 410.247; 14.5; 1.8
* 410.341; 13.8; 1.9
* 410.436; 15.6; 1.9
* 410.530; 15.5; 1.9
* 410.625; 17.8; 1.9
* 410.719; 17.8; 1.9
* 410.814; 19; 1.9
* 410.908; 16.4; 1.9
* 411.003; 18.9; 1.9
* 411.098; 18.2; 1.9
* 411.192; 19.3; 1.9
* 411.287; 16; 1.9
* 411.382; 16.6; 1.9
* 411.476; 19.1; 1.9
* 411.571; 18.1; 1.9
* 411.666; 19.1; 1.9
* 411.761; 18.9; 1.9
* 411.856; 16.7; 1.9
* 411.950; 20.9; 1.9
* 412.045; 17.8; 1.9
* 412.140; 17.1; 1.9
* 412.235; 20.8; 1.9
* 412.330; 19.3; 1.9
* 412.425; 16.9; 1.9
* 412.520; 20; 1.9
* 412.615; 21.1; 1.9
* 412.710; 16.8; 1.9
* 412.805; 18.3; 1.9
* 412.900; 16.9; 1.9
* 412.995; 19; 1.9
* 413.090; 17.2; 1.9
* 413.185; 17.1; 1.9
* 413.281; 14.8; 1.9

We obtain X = 1.5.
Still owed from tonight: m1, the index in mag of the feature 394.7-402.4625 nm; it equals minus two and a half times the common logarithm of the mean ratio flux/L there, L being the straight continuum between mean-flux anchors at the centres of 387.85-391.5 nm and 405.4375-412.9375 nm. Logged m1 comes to -0.032 mag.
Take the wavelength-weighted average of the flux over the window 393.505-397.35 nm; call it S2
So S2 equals 12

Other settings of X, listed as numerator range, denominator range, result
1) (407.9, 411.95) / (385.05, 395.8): 1.51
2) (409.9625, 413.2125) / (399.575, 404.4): 0.98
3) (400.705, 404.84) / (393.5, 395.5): 1.51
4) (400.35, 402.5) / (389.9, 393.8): 1.59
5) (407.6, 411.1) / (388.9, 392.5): 1.42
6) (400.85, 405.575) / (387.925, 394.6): 1.65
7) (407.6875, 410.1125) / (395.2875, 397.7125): 1.65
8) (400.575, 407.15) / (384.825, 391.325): 1.59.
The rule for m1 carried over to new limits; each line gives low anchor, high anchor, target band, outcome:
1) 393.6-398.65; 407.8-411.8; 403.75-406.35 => -0.20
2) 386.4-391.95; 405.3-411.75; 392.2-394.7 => 0.26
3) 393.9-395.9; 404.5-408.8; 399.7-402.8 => -0.15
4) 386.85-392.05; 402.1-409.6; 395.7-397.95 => 0.39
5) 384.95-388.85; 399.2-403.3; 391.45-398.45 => 0.29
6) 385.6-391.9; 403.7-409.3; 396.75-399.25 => 0.19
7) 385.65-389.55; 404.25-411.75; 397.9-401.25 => -0.13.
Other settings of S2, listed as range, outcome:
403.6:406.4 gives 18.8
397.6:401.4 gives 17.4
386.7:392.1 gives 12.9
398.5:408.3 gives 18.5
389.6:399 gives 12.8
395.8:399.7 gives 13.3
